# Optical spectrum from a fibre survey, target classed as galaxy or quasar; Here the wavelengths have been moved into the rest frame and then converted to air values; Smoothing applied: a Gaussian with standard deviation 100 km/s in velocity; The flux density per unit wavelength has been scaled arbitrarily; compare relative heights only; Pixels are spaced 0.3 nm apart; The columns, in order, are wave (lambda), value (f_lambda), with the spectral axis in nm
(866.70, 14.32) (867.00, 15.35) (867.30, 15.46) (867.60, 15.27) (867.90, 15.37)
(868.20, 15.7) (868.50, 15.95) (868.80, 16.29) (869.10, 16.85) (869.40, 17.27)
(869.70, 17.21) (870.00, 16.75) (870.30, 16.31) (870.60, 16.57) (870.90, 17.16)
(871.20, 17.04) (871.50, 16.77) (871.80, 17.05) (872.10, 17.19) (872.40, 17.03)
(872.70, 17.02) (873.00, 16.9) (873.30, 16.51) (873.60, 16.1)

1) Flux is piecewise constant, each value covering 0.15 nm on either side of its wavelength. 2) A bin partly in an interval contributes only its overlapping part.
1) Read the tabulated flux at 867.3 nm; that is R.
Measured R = 15.46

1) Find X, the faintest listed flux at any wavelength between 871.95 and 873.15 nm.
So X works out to 16.9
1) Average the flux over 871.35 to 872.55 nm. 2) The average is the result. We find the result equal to 17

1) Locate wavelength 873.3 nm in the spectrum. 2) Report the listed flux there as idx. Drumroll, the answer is 16.51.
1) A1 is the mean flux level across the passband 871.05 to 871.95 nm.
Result 17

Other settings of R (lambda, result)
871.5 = 16.77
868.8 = 16.29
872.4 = 17.03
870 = 16.75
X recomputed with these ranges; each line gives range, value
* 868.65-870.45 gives 16.29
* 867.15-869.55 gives 15.27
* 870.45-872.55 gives 16.57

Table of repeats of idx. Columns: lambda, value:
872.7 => 17.02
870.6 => 16.57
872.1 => 17.19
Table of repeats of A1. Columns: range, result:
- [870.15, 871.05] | 16.7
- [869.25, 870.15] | 17.1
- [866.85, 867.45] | 15.4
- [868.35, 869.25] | 16.4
